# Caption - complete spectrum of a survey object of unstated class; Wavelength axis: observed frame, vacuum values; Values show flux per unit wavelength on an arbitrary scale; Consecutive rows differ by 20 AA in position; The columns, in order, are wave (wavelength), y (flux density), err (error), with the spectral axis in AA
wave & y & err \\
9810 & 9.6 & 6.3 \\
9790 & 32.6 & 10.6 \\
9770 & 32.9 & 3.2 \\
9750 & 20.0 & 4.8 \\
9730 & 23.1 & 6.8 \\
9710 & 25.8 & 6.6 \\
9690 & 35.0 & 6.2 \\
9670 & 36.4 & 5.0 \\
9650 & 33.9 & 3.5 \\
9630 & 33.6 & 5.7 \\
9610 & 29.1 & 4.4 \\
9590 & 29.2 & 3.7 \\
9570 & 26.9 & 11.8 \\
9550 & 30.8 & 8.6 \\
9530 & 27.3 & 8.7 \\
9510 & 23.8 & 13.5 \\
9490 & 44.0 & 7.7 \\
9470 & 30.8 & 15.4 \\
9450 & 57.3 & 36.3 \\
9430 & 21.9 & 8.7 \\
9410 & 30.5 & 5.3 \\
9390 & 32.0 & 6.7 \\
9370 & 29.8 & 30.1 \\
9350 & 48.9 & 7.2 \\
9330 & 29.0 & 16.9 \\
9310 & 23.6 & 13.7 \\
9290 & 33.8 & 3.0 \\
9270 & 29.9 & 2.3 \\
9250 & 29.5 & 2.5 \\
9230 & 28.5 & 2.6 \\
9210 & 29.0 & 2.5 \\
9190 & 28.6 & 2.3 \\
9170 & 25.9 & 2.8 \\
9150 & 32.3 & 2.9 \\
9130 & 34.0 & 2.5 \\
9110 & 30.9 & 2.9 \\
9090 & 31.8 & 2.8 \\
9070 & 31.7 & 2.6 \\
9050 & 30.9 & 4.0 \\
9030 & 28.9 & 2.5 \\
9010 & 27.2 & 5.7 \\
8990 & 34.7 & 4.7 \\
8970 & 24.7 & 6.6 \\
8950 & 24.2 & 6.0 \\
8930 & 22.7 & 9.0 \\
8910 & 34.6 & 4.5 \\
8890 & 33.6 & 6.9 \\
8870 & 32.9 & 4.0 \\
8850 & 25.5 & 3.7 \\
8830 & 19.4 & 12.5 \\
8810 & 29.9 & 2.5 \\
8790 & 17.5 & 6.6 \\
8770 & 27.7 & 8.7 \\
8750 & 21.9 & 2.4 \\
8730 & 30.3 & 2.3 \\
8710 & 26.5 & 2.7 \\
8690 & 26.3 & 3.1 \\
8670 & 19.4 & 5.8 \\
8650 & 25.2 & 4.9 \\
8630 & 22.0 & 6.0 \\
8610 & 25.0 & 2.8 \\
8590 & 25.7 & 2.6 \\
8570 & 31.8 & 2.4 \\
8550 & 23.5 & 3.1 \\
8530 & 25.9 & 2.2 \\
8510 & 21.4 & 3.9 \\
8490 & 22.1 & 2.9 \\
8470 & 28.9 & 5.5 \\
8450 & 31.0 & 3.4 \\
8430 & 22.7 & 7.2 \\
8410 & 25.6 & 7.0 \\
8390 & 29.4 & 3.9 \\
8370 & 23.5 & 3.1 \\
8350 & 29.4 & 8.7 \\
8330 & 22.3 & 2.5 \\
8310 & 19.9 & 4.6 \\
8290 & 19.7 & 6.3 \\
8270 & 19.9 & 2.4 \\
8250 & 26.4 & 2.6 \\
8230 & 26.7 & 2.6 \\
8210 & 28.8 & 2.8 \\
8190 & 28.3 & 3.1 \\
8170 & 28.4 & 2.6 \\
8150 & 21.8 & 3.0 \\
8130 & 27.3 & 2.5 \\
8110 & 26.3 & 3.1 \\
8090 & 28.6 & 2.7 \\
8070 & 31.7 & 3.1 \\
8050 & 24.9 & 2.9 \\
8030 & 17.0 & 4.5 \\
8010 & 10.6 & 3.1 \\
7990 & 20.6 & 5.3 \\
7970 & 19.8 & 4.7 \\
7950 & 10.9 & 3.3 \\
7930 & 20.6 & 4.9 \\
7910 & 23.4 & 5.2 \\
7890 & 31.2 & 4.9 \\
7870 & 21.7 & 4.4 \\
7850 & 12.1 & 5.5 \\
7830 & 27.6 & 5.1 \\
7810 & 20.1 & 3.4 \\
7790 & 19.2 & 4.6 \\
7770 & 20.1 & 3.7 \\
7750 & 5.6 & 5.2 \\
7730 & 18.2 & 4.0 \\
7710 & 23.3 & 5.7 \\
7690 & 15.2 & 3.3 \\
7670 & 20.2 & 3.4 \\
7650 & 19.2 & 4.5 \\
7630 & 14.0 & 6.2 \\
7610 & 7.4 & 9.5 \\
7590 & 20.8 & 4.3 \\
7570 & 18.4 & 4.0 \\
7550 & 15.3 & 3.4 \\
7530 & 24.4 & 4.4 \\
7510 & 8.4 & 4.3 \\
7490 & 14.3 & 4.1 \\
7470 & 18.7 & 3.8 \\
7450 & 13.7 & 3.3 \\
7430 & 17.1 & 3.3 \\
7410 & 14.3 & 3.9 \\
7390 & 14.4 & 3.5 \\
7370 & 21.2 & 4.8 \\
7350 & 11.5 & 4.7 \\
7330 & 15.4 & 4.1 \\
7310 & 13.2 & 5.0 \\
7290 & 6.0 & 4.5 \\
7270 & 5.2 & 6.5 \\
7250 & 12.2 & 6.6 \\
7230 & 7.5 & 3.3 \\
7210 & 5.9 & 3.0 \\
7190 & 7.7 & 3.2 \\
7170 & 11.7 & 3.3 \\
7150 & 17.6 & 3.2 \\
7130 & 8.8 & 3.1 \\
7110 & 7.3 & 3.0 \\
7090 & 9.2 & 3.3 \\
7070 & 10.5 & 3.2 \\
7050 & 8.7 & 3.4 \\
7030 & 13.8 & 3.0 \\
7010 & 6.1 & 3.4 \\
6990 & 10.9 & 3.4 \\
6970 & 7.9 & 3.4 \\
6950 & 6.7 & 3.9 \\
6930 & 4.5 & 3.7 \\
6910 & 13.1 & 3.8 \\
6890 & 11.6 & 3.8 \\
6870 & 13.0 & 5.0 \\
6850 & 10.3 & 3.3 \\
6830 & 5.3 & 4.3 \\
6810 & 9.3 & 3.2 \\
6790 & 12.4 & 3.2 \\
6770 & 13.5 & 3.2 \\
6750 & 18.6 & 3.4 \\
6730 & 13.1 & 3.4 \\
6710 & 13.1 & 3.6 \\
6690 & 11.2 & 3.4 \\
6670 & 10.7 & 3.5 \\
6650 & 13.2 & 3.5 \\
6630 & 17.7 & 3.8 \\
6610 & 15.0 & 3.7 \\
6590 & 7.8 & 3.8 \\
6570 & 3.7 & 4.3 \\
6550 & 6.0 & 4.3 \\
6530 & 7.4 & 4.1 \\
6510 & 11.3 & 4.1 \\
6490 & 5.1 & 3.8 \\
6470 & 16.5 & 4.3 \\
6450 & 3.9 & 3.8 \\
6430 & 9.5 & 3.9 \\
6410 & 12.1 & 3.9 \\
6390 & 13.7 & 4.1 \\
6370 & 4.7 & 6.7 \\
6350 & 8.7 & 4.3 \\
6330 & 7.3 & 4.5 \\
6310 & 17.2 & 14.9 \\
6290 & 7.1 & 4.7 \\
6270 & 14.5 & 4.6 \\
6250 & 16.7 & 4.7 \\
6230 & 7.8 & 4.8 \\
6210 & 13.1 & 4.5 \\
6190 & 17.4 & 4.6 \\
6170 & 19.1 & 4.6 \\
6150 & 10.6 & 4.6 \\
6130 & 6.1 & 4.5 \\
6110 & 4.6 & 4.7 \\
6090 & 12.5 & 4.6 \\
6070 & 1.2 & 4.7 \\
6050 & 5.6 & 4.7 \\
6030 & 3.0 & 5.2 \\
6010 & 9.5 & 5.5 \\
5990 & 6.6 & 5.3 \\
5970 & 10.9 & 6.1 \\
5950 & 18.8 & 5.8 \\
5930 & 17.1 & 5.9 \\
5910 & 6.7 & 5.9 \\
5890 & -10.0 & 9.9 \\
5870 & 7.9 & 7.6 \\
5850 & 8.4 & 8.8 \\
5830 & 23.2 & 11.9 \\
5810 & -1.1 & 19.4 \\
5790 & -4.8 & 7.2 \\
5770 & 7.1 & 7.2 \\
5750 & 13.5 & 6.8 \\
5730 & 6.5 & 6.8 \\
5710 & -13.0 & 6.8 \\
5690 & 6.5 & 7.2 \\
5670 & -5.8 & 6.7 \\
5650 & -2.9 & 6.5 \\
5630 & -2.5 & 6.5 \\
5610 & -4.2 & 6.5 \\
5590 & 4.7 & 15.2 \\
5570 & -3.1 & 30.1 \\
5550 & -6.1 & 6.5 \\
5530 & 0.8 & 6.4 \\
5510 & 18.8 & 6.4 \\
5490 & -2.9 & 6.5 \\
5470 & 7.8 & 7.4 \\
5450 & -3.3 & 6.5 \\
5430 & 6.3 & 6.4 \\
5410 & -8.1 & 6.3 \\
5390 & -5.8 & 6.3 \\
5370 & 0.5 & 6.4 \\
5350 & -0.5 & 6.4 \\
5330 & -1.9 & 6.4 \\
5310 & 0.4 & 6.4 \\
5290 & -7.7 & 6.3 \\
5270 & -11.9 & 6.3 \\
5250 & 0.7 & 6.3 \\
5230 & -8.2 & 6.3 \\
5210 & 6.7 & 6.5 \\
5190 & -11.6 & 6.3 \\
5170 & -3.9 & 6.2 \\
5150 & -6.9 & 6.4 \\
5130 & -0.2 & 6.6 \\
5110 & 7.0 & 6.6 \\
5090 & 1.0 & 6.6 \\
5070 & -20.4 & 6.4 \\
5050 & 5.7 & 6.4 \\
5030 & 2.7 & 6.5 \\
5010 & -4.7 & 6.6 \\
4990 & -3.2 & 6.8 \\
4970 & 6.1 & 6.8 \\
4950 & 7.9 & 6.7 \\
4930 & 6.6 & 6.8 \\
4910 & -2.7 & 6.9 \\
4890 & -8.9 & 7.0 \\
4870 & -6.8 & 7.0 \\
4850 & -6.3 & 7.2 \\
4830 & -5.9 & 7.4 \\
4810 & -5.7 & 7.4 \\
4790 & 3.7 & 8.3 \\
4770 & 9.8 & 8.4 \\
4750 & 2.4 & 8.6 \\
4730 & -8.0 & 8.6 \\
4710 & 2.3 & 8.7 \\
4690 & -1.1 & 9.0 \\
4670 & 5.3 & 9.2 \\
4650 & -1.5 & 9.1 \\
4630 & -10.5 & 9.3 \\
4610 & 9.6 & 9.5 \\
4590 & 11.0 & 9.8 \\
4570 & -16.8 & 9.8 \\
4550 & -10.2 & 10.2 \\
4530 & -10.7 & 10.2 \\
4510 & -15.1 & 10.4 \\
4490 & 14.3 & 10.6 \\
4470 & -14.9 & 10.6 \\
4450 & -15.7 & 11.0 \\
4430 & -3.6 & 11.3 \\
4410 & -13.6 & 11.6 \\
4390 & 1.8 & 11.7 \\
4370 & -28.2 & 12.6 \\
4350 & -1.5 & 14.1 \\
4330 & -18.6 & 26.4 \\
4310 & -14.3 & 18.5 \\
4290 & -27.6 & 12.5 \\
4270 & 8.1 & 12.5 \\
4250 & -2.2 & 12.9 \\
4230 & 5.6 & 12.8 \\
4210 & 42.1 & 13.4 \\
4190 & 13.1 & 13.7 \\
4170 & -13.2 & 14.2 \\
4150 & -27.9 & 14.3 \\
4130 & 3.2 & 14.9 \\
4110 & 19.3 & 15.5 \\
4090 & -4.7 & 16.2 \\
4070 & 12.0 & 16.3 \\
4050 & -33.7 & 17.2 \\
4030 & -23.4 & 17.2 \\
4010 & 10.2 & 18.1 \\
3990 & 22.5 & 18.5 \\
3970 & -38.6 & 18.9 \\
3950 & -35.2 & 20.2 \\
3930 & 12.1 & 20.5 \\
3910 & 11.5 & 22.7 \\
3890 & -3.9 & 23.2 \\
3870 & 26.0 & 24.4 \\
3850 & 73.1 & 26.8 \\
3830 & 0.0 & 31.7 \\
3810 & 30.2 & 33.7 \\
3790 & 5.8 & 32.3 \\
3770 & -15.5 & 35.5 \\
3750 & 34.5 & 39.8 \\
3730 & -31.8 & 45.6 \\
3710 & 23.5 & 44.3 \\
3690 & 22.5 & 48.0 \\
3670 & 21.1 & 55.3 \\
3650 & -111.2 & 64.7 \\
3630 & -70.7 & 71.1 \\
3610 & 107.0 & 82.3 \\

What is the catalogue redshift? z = 1.018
